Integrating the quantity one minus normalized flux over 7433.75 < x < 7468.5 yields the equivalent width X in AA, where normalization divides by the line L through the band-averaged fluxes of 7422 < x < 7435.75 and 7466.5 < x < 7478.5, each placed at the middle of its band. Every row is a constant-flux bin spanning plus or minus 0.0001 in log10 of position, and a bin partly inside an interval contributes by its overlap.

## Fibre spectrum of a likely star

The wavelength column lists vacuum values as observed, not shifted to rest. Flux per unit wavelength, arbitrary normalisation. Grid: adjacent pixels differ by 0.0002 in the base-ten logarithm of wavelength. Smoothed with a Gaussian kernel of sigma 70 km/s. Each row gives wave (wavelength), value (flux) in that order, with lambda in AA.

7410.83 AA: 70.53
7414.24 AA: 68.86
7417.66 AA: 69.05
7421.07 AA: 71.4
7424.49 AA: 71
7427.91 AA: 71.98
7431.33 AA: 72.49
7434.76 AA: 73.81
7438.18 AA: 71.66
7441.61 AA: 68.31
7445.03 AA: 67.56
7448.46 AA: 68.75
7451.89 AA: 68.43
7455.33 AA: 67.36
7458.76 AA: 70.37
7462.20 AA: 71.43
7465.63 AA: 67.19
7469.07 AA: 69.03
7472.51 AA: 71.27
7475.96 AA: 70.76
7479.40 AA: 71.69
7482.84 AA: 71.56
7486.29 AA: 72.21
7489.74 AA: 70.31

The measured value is 0.9 AA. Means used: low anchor 72.2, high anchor 70.2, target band 69.4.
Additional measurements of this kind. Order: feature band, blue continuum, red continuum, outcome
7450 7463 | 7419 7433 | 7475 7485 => 0.4 AA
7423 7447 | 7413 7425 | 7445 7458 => -0.6 AA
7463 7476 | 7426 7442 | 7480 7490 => 0.4 AA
